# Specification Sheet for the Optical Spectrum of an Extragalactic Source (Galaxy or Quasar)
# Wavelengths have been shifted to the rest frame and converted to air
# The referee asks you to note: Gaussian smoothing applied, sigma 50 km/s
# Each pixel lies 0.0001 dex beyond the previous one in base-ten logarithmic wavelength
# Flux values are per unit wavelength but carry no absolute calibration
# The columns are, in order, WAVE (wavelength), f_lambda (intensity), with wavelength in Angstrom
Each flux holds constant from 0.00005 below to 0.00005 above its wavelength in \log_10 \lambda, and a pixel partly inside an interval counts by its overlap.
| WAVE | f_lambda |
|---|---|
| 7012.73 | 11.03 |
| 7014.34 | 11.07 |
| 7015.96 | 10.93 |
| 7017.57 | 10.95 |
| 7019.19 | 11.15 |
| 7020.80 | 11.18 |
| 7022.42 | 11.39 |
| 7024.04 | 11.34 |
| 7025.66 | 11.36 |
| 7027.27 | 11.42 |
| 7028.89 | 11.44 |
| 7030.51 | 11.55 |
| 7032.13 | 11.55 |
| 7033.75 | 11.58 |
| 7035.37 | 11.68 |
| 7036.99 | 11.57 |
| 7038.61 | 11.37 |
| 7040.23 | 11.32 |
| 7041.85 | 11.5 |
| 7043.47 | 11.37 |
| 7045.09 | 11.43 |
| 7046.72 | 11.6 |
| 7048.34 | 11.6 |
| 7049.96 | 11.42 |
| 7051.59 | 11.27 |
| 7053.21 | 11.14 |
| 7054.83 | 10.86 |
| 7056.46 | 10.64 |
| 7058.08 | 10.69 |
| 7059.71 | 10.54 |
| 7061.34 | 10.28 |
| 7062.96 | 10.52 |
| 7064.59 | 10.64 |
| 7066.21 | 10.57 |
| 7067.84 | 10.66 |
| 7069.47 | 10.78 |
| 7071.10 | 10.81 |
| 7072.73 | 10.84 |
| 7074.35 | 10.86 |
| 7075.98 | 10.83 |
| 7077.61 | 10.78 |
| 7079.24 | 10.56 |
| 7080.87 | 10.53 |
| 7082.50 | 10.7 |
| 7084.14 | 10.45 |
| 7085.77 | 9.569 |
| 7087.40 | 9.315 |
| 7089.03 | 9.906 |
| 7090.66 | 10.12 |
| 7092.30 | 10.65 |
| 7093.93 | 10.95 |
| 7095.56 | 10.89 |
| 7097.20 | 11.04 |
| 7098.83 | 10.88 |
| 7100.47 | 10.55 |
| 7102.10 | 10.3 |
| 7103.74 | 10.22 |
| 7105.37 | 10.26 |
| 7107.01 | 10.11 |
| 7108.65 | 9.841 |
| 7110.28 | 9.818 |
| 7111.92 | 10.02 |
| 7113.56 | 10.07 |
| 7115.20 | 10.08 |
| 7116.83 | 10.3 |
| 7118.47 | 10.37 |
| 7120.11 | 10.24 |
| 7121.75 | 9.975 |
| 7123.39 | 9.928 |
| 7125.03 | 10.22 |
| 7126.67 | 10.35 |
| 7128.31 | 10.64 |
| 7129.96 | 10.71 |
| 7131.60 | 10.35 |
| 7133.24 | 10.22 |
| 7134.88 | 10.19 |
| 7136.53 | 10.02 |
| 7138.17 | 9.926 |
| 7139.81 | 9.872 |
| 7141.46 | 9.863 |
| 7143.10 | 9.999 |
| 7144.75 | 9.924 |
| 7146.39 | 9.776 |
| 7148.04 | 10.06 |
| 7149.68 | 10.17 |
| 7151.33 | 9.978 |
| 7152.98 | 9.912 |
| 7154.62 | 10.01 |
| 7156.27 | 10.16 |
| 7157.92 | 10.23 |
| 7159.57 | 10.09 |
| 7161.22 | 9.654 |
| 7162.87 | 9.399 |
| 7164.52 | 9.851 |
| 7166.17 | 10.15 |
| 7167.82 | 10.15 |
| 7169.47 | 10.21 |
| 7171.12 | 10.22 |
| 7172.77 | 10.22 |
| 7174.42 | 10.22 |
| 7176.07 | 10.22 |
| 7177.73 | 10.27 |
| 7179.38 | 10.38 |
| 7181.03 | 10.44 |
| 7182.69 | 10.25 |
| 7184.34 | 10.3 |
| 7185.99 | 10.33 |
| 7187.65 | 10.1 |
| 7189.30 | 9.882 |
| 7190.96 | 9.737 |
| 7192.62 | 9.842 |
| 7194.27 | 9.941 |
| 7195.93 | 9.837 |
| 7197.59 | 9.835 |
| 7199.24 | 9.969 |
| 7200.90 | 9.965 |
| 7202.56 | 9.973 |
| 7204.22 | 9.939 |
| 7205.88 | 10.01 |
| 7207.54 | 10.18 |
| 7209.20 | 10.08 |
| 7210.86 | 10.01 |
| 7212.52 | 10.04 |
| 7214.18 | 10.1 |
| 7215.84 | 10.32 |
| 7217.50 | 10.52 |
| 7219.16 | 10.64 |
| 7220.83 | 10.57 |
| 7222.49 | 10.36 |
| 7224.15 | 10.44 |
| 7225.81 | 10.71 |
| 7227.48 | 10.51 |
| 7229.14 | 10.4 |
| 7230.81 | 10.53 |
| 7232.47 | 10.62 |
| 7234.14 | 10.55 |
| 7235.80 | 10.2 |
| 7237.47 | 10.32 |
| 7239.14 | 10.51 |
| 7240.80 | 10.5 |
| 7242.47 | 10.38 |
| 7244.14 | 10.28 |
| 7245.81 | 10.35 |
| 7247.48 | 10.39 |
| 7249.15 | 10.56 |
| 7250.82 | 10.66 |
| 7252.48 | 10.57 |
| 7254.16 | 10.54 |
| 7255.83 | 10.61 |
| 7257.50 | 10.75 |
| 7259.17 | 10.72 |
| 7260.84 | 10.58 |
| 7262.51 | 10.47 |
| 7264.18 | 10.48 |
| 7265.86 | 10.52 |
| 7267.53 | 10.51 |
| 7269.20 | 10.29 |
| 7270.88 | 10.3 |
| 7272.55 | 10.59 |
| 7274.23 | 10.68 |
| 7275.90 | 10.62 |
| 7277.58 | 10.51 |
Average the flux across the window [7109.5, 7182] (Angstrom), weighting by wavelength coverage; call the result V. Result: 10.1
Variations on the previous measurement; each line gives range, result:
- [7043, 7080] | 10.9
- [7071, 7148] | 10.3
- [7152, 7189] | 10.1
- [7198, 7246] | 10.3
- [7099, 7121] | 10.2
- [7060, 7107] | 10.5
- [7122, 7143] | 10.2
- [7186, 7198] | 9.91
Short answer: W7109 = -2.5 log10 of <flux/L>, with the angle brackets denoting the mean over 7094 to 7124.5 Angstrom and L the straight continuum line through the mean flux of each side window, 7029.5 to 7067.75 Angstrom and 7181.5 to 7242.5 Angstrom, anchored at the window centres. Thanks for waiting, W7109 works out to 0.05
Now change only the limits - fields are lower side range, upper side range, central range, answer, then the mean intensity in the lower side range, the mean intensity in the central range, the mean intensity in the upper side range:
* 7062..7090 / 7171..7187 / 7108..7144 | 0.03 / 10.5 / 10.1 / 10.3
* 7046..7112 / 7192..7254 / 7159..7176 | 0.04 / 10.6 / 10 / 10.3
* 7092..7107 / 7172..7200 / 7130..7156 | 0.03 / 10.6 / 10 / 10.1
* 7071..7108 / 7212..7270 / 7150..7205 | 0.04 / 10.5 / 10.1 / 10.5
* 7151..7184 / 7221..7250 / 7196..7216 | 0.03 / 10.1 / 10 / 10.5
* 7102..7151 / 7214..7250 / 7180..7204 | 0.03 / 10.1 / 10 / 10.4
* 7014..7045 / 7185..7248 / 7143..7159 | 0.06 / 11.4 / 10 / 10.2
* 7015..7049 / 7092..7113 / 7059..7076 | 0.02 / 11.4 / 10.7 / 10.4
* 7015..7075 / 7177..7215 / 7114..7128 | 0.04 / 11.1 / 10.2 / 10.1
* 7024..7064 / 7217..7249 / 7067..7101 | 0.05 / 11.2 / 10.6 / 10.5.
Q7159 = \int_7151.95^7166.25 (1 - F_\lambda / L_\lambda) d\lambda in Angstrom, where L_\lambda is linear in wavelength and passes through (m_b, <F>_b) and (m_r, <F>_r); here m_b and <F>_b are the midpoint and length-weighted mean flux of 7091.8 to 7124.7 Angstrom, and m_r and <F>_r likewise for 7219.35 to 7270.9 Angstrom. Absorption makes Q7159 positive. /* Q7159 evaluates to 0.6 Angstrom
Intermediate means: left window 10.3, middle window 9.93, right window 10.5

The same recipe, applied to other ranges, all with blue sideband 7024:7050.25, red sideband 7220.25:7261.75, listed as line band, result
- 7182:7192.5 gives 0.67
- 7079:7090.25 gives 1.13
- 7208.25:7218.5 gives 0.44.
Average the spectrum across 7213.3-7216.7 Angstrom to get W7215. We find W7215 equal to 10.2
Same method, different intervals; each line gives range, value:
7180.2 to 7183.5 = 10.3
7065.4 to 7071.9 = 10.7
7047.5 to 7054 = 11.4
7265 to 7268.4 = 10.5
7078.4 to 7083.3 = 10.6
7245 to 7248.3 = 10.4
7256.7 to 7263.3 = 10.6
